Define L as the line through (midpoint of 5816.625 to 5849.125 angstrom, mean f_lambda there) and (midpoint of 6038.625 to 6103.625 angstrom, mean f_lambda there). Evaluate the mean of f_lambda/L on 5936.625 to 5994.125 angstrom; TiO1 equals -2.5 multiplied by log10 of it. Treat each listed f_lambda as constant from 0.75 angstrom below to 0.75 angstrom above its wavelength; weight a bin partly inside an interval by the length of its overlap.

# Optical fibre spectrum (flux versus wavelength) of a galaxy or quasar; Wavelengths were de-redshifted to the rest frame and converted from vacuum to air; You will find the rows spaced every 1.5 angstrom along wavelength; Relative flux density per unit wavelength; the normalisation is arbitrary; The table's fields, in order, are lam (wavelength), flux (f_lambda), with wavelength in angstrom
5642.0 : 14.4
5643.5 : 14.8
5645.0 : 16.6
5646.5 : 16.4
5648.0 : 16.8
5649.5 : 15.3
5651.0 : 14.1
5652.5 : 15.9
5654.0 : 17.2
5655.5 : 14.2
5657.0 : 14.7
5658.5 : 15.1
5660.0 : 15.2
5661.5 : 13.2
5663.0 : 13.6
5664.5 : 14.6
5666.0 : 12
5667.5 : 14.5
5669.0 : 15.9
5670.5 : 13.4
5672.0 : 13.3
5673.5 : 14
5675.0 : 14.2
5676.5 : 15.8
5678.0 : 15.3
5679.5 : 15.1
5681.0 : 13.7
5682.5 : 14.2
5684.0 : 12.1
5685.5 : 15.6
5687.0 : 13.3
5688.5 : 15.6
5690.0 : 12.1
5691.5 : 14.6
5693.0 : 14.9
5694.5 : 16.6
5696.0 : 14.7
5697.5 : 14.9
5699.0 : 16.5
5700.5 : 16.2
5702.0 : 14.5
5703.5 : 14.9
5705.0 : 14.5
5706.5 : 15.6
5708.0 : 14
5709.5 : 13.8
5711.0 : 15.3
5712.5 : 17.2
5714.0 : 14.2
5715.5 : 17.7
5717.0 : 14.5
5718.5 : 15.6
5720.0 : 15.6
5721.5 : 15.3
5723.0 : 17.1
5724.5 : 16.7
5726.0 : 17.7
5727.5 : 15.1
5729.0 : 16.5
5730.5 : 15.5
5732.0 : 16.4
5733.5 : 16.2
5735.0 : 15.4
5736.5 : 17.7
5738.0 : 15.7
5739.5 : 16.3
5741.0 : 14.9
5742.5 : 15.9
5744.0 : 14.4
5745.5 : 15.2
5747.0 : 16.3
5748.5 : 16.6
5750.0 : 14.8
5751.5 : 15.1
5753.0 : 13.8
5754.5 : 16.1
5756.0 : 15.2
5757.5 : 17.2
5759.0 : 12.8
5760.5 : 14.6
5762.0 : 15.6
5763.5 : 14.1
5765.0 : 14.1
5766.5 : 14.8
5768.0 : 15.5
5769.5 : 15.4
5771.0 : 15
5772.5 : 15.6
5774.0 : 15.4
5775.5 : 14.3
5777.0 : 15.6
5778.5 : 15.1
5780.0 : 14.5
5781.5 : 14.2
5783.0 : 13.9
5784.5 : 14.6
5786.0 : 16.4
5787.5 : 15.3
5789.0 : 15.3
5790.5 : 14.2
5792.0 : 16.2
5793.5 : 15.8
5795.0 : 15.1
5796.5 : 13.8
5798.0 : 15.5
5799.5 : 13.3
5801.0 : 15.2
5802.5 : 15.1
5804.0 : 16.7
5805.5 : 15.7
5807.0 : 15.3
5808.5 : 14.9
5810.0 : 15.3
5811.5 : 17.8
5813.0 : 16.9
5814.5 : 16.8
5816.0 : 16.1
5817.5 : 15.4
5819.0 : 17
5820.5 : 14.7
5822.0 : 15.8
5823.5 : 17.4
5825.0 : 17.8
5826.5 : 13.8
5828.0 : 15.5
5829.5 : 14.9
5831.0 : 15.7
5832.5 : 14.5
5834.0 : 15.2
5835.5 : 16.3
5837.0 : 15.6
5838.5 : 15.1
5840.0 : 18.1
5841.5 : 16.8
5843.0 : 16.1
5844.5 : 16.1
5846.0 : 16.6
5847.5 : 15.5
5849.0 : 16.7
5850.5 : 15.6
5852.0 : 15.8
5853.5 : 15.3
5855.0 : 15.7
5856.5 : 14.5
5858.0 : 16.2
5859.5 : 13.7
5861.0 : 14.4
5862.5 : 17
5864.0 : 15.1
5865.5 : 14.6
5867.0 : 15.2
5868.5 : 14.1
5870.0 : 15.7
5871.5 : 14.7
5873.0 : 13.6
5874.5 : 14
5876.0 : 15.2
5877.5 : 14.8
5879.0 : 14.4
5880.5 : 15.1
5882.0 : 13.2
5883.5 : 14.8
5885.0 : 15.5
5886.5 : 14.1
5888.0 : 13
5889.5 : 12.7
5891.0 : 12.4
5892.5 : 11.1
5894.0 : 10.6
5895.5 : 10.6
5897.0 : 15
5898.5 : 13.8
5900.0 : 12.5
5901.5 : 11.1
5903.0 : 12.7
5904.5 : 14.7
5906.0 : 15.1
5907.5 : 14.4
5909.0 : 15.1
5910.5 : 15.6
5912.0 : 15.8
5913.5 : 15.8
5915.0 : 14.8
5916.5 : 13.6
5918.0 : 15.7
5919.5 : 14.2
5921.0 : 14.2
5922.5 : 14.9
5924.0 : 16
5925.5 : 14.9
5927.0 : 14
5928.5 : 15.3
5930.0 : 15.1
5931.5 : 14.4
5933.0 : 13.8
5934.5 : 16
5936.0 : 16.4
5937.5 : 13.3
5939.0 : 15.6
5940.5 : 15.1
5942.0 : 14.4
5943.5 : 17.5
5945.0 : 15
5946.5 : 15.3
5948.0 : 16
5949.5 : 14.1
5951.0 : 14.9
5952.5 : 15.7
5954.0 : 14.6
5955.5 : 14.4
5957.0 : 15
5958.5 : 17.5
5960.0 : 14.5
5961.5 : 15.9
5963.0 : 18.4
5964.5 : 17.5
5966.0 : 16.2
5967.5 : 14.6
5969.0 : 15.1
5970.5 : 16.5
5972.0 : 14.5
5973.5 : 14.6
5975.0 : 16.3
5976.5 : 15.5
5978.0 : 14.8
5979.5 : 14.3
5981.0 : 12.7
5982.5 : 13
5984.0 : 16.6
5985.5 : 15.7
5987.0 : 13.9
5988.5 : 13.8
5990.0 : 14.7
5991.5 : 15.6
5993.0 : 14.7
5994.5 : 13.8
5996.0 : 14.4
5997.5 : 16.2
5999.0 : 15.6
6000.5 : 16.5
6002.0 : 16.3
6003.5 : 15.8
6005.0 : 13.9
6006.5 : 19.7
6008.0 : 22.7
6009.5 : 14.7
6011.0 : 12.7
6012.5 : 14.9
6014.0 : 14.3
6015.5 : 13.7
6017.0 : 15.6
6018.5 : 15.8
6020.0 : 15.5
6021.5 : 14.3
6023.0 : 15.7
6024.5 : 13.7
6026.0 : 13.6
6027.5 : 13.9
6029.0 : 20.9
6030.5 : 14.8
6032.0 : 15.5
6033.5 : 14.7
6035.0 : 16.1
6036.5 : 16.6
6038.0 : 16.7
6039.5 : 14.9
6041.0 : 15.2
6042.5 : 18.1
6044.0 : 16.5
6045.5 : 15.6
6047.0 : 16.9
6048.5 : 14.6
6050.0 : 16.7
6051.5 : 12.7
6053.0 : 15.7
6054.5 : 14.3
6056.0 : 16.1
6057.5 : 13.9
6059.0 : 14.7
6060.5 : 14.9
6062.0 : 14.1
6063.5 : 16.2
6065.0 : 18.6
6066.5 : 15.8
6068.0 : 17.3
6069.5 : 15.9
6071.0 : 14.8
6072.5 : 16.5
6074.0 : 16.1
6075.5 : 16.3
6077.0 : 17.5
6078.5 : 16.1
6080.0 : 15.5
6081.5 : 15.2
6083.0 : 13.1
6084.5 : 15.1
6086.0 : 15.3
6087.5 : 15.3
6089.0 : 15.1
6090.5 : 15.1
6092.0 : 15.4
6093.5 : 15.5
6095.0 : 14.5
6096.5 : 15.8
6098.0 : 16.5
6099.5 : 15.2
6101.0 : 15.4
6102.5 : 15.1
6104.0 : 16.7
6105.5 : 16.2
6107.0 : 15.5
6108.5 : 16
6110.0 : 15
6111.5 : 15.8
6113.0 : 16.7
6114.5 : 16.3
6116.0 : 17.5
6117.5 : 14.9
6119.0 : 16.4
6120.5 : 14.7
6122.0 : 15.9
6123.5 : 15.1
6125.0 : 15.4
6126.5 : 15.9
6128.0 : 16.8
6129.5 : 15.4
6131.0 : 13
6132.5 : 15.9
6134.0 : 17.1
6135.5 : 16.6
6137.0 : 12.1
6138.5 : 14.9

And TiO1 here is 0.04 mag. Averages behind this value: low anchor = 15.9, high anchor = 15.6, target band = 15.2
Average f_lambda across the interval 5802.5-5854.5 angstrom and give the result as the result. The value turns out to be 16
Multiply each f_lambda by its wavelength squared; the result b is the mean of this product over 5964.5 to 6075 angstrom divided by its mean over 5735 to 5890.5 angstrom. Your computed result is 1.1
